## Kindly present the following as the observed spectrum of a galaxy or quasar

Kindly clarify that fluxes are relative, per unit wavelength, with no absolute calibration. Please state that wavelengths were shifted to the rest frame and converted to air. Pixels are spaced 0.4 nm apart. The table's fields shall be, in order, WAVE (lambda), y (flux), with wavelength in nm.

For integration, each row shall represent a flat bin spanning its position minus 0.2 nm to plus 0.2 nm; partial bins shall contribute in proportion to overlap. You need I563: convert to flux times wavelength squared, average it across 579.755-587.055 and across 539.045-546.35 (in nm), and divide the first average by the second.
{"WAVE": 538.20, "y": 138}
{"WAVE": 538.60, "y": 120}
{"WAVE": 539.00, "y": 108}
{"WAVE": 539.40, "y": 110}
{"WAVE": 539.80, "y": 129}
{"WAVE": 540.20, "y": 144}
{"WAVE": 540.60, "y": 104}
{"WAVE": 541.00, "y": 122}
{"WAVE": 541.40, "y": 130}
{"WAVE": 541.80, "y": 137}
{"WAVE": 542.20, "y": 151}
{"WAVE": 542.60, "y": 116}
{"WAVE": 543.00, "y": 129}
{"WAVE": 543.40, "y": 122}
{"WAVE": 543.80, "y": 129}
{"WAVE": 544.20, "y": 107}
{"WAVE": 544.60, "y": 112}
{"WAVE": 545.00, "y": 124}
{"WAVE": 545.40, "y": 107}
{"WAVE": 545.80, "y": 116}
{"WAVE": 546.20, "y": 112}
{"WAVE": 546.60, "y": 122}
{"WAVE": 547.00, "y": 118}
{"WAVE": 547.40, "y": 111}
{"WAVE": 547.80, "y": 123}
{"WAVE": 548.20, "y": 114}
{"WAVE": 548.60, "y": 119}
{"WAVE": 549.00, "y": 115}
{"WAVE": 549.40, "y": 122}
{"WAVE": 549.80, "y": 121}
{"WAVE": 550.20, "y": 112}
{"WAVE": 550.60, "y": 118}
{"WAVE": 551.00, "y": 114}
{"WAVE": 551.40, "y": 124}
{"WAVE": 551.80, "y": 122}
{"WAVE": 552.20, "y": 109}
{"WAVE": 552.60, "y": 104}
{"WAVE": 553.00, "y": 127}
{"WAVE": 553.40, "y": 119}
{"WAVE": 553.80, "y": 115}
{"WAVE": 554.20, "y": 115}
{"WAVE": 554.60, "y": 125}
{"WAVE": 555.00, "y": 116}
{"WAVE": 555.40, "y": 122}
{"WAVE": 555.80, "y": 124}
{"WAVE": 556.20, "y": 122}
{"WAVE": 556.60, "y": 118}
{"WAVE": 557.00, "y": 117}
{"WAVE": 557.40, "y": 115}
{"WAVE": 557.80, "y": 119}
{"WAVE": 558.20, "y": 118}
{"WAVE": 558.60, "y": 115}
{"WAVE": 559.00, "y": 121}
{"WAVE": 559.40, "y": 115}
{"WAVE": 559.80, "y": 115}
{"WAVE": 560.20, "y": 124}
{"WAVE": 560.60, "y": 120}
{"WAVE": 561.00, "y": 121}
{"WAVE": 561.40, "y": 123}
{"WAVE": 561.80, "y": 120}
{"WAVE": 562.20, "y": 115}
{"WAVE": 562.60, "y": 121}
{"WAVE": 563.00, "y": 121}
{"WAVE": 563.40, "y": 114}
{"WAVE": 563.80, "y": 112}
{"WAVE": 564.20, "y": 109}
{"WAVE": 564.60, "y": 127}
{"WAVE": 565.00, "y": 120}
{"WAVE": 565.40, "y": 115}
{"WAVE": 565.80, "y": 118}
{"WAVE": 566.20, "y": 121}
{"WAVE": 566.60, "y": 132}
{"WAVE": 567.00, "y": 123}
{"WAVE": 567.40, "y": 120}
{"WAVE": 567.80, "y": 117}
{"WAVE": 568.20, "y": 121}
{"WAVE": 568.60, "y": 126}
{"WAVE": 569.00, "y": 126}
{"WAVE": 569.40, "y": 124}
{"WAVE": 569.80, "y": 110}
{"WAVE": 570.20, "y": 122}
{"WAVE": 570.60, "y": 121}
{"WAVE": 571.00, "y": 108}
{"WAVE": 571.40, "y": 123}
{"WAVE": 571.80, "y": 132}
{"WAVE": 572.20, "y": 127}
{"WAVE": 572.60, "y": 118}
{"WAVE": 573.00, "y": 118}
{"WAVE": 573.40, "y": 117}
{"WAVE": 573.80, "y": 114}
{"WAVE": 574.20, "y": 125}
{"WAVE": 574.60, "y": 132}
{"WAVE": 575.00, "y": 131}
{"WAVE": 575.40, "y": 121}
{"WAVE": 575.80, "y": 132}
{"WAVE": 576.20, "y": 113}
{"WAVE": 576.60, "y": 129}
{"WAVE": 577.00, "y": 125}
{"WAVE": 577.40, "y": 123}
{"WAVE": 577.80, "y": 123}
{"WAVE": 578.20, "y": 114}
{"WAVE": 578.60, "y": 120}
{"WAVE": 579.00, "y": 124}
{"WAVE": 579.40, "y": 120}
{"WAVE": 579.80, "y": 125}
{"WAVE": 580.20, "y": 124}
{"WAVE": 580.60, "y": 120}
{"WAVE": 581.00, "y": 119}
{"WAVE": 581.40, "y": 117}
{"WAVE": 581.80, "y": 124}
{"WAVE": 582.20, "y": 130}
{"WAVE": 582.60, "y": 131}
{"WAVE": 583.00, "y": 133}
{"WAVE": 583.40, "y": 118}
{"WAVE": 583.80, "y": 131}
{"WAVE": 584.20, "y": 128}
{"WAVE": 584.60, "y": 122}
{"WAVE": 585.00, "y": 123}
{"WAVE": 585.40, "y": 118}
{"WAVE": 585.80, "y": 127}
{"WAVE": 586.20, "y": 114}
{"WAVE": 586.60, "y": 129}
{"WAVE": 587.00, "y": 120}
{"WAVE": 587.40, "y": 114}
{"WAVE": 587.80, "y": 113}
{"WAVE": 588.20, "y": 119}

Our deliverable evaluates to 1.17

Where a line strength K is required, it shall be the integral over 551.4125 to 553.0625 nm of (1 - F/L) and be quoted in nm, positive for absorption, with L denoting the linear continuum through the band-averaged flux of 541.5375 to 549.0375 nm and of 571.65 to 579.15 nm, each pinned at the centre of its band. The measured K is 0.07 nm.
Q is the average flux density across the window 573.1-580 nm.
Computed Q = 123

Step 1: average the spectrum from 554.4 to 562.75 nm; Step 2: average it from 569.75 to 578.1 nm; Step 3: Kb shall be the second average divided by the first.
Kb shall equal 1.0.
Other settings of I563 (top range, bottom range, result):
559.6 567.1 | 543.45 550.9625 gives 1.08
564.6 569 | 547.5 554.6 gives 1.10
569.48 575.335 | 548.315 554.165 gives 1.12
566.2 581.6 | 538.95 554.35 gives 1.13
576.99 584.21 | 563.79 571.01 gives 1.08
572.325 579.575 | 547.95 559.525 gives 1.12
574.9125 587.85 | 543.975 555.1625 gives 1.18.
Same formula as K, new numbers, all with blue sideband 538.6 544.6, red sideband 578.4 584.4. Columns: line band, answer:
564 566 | 0.100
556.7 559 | 0.124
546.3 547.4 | 0.054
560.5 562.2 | 0.049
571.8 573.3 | 0.023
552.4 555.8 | 0.153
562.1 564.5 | 0.157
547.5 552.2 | 0.219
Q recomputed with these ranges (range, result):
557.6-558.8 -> 117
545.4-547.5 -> 115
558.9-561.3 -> 119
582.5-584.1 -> 128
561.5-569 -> 120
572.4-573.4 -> 118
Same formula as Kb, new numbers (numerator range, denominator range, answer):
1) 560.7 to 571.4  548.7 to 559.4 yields 1.01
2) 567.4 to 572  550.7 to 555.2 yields 1.03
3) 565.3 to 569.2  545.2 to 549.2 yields 1.06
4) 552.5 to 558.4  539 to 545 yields 0.96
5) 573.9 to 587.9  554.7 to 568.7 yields 1.03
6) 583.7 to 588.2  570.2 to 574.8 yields 1.00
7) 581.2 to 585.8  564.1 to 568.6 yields 1.04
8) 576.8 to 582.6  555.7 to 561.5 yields 1.03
